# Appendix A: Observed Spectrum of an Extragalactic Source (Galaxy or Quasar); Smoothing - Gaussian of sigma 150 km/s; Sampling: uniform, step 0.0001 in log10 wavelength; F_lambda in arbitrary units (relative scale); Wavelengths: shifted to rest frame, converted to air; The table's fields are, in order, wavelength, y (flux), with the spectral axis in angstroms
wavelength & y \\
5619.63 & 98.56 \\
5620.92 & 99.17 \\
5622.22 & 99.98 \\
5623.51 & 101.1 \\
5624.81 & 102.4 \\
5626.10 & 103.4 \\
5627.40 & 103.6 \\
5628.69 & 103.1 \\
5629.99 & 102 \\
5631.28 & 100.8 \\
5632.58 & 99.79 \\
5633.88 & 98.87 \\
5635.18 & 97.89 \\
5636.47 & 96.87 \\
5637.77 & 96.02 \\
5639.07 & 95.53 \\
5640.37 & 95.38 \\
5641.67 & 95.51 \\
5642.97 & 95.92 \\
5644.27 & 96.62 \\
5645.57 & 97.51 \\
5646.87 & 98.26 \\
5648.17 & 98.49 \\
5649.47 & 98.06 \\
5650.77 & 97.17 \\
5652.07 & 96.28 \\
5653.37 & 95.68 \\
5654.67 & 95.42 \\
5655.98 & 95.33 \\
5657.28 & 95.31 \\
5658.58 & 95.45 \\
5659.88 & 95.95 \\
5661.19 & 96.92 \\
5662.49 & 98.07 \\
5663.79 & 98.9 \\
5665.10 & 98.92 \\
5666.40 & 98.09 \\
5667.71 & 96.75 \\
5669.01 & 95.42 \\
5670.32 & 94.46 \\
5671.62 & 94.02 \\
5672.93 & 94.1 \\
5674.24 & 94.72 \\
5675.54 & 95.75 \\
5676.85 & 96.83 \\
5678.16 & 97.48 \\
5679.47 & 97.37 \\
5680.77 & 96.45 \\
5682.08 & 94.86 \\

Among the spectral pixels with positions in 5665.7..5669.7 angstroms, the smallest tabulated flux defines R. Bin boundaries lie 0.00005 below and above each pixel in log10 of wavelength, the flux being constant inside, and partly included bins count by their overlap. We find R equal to 95.42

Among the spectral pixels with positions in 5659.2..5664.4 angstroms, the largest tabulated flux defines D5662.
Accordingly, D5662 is 98.9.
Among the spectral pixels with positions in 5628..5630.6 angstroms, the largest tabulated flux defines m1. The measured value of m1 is 103.1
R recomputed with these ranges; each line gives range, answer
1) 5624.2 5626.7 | 102.4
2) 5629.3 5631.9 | 100.8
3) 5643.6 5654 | 95.68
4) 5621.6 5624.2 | 99.98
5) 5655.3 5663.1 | 95.31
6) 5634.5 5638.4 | 96.02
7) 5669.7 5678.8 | 94.02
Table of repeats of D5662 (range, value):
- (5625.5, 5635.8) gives 103.6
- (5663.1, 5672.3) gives 98.92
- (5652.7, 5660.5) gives 95.95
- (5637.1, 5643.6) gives 96.02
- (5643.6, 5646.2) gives 97.51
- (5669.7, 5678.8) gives 97.48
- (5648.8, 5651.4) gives 98.06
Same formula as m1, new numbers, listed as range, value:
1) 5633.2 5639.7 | 98.87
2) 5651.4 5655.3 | 96.28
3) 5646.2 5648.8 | 98.49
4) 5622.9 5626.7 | 103.4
